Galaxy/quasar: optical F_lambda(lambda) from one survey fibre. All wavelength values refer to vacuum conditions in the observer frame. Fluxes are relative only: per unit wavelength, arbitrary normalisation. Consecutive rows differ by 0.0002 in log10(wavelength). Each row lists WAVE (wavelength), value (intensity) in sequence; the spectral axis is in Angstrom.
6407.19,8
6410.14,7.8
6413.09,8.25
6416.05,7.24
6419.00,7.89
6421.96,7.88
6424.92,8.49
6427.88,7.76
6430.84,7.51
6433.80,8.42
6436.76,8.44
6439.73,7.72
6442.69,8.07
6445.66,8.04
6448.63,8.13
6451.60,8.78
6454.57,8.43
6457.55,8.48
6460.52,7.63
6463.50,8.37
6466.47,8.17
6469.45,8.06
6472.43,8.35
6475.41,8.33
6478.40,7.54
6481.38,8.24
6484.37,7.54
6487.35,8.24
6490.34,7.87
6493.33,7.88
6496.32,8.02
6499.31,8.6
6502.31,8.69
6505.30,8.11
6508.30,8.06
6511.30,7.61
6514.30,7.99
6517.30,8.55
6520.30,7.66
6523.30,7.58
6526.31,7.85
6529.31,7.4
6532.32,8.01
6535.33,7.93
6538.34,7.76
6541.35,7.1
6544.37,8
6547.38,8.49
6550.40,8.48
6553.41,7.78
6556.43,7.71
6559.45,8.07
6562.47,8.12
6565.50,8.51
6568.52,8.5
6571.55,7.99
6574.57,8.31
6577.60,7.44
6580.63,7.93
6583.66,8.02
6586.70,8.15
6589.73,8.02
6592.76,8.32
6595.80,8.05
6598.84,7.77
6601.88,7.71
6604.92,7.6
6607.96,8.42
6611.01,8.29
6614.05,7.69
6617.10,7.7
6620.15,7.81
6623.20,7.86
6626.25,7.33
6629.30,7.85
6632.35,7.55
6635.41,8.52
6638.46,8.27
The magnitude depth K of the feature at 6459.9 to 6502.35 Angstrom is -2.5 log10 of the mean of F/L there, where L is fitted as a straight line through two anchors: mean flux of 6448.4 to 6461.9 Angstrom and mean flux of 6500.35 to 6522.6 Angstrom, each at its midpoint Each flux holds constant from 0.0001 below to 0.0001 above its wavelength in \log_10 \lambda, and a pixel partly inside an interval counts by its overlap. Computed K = 0.02 mag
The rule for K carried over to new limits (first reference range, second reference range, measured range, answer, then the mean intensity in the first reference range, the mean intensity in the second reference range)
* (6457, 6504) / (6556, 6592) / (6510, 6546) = 0.04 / 8.12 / 8.08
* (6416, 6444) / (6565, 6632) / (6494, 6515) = -0.02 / 7.98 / 7.95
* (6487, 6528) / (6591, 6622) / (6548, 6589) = -0.01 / 8.04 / 7.93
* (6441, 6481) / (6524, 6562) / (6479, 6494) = 0.02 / 8.18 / 7.88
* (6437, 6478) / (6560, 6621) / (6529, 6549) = 0.03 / 8.19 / 8.02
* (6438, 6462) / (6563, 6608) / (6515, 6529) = 0.03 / 8.16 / 8.04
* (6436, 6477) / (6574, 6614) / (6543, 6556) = -0.01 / 8.21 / 7.98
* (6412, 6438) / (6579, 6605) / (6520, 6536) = 0.03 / 7.98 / 7.97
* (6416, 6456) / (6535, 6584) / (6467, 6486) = 0.01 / 8.09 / 8.01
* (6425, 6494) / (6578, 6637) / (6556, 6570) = -0.03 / 8.1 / 7.92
